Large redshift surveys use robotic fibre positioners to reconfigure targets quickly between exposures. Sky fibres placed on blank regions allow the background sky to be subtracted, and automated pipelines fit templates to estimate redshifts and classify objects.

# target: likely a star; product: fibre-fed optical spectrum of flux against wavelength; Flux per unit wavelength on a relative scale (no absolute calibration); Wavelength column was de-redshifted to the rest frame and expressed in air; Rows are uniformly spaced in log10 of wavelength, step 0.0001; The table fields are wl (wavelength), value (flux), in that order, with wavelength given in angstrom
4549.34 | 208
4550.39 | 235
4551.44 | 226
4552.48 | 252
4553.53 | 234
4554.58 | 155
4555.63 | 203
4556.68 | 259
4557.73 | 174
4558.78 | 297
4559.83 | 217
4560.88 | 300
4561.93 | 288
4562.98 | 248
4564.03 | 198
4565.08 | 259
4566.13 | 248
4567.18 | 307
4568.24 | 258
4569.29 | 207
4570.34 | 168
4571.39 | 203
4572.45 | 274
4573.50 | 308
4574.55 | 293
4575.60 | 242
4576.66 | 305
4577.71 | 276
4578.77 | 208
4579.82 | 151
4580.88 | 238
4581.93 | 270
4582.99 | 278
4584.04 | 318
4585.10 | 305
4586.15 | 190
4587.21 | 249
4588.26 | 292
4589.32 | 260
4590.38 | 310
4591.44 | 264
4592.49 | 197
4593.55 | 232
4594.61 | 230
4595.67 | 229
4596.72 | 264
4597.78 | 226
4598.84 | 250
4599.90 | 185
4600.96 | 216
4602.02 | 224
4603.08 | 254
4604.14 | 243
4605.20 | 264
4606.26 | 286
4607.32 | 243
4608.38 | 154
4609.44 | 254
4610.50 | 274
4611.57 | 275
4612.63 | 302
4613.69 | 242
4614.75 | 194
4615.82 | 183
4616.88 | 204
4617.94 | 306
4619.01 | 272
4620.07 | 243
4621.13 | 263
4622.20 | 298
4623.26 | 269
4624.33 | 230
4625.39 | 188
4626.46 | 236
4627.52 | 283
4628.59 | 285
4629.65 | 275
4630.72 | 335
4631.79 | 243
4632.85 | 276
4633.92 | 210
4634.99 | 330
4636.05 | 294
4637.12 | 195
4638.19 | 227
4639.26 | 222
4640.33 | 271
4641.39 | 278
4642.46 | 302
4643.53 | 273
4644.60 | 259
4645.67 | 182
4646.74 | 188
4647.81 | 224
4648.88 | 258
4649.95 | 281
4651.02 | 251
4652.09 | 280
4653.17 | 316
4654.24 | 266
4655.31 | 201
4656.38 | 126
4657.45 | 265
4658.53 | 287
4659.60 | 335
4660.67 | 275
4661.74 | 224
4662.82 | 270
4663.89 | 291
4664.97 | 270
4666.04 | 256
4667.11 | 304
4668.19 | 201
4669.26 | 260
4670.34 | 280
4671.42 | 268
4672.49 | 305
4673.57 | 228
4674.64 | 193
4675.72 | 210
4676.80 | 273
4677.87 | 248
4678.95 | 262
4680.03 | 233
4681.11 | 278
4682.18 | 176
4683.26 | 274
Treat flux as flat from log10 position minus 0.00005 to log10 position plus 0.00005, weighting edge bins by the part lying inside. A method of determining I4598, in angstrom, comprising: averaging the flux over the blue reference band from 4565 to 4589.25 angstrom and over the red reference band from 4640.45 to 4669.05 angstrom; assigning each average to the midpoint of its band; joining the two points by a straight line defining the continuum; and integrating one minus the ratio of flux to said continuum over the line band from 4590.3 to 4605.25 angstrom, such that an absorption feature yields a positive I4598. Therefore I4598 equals 1.1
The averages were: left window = 254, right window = 257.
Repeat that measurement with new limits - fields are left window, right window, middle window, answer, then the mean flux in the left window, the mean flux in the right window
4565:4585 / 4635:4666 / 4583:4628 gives 1.18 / 254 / 255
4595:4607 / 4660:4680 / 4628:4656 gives -0.91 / 240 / 256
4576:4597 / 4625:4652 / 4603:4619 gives 0.53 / 253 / 255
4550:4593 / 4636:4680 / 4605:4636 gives -0.68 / 248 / 253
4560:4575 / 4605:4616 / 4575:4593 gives -0.48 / 253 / 244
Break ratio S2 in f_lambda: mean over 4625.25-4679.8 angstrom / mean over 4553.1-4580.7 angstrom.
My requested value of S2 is 1.1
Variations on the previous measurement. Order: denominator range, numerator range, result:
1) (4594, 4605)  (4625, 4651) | 1.09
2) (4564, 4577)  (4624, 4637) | 1.04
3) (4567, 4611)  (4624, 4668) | 1.04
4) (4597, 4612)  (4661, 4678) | 1.07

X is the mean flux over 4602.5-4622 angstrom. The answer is 248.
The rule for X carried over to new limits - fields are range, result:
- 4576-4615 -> 248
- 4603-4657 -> 251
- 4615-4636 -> 259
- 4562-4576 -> 249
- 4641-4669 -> 256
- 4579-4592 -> 259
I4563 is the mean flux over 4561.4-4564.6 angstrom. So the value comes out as 245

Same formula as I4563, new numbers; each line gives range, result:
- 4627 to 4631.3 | 294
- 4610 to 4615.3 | 257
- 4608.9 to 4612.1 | 267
